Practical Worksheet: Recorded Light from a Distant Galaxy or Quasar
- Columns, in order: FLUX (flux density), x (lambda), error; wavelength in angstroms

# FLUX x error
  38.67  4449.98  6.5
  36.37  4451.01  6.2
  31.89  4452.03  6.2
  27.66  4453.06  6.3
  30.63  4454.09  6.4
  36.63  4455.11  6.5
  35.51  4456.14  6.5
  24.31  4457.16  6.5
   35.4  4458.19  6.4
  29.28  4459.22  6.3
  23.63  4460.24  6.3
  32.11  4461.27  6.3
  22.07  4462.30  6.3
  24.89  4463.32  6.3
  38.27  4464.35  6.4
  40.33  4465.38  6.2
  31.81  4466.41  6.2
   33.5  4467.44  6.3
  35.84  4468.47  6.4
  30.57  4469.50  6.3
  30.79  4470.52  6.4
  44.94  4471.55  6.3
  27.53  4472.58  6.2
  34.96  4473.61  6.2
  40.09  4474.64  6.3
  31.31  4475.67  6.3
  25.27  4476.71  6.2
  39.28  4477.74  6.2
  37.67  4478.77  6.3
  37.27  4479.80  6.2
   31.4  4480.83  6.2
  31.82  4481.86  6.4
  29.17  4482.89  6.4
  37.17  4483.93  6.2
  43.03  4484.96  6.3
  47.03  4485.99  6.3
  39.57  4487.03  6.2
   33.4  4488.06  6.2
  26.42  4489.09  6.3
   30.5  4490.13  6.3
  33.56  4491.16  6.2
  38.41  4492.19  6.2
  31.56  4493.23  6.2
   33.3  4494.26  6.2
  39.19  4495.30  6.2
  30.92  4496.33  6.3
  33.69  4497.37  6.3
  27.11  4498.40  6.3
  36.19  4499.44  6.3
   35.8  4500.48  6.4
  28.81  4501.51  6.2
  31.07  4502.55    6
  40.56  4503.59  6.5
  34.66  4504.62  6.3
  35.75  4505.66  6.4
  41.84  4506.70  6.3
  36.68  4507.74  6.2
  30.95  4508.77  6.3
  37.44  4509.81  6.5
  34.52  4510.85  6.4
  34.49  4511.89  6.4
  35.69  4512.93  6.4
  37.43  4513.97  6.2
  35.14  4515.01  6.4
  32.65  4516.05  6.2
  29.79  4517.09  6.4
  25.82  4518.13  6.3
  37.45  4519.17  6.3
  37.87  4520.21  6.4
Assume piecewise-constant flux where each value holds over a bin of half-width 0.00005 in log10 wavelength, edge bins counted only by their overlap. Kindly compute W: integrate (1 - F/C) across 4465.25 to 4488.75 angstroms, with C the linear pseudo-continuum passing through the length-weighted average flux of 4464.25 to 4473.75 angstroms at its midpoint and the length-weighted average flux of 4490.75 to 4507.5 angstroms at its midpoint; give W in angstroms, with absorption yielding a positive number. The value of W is -0.39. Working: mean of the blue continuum 34.7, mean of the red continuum 34.6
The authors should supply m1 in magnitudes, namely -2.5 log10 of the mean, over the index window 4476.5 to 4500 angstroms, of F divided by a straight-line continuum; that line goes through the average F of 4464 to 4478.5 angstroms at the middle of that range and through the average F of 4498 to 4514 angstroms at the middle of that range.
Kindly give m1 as 0.00 mag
